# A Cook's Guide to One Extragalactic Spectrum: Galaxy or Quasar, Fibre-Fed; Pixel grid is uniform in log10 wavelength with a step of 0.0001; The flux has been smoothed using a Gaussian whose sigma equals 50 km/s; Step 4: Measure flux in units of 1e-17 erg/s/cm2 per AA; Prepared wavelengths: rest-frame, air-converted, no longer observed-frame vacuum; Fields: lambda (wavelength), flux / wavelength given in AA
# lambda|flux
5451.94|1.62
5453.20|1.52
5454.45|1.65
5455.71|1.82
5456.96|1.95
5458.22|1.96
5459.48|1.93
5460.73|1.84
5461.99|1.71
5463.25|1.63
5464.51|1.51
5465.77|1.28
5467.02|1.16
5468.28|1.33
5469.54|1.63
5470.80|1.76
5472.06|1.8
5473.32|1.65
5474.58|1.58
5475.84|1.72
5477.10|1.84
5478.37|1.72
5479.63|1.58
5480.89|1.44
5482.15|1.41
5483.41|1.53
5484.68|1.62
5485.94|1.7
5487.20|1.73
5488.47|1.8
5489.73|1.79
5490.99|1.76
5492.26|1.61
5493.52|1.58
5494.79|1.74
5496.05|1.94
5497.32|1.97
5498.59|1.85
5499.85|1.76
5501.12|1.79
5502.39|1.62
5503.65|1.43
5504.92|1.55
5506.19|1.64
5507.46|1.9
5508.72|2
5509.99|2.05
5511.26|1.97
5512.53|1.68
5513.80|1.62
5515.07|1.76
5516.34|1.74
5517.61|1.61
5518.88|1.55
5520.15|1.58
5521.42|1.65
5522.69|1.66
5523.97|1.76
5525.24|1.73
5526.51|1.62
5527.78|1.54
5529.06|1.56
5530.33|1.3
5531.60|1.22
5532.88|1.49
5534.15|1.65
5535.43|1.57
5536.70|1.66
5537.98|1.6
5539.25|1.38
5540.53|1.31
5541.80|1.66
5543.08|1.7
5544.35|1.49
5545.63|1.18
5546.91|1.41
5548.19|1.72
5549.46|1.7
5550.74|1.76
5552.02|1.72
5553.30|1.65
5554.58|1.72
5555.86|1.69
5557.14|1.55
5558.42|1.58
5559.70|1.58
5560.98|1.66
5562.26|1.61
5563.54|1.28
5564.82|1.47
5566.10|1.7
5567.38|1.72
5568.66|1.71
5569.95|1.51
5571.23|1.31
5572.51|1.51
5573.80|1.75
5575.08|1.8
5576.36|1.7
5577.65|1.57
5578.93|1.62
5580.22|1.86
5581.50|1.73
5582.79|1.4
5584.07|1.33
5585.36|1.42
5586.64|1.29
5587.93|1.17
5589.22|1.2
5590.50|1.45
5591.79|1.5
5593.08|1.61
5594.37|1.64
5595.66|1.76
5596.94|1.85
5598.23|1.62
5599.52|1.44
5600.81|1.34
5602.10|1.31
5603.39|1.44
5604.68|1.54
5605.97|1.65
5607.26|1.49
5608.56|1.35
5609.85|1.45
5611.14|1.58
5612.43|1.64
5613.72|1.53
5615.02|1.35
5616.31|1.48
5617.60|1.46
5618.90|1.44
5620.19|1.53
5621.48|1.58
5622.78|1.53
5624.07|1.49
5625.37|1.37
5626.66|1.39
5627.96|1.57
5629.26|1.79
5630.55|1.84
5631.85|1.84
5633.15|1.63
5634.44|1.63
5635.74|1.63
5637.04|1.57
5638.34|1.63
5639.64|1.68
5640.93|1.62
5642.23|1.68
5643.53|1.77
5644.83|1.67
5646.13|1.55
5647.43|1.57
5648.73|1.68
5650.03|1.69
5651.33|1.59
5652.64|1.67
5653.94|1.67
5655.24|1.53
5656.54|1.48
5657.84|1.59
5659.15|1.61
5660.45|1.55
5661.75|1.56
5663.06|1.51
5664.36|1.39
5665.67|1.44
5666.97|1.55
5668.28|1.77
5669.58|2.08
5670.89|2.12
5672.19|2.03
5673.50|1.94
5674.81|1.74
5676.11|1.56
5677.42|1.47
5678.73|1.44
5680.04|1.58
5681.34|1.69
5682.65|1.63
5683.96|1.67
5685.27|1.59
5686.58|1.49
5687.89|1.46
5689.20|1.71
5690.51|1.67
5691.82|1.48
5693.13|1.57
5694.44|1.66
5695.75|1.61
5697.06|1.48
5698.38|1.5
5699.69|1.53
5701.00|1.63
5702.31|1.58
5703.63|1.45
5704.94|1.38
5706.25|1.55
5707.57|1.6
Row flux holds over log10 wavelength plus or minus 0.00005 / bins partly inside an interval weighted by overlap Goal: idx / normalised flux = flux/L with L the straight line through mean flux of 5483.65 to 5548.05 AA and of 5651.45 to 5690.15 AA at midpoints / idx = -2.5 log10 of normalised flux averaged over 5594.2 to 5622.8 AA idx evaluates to 0.08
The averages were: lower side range 1.65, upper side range 1.64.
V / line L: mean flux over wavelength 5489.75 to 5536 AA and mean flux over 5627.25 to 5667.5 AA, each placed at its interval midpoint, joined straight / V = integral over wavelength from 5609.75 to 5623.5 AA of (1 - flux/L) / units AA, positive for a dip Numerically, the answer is 1.0 AA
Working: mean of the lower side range 1.68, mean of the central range 1.51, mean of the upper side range 1.62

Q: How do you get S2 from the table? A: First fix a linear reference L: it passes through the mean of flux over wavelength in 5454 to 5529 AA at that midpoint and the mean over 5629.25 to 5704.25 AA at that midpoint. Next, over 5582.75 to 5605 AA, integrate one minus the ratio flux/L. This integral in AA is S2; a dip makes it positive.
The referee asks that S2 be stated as 2.6 AA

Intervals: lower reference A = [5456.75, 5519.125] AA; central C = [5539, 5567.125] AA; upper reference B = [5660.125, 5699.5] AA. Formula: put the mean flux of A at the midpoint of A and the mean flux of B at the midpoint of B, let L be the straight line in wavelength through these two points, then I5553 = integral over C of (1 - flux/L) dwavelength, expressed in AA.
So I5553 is 1.7 AA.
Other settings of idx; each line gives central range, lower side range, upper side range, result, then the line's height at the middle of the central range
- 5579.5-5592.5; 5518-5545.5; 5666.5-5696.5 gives 0.11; 1.59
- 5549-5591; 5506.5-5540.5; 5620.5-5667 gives 0.04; 1.62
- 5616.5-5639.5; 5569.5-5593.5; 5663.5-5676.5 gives 0.04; 1.64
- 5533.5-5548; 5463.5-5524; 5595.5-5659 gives 0.08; 1.64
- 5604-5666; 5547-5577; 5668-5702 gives 0.05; 1.64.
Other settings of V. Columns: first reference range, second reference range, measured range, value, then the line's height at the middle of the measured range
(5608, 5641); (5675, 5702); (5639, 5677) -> -2.3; 1.57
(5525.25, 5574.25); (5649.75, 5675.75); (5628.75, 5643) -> -0.3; 1.65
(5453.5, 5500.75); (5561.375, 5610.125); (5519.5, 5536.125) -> 0.5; 1.61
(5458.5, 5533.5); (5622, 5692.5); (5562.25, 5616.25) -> 3.8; 1.64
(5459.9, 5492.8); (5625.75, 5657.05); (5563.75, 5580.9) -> 0.1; 1.63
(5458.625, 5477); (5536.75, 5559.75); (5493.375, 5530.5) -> -2.6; 1.6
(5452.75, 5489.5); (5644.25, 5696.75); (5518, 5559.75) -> 1.8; 1.64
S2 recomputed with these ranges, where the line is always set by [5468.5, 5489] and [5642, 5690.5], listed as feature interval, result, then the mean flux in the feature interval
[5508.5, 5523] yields -0.8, 1.73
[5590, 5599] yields 0.1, 1.63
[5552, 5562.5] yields 0.1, 1.64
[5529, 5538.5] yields 0.8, 1.5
